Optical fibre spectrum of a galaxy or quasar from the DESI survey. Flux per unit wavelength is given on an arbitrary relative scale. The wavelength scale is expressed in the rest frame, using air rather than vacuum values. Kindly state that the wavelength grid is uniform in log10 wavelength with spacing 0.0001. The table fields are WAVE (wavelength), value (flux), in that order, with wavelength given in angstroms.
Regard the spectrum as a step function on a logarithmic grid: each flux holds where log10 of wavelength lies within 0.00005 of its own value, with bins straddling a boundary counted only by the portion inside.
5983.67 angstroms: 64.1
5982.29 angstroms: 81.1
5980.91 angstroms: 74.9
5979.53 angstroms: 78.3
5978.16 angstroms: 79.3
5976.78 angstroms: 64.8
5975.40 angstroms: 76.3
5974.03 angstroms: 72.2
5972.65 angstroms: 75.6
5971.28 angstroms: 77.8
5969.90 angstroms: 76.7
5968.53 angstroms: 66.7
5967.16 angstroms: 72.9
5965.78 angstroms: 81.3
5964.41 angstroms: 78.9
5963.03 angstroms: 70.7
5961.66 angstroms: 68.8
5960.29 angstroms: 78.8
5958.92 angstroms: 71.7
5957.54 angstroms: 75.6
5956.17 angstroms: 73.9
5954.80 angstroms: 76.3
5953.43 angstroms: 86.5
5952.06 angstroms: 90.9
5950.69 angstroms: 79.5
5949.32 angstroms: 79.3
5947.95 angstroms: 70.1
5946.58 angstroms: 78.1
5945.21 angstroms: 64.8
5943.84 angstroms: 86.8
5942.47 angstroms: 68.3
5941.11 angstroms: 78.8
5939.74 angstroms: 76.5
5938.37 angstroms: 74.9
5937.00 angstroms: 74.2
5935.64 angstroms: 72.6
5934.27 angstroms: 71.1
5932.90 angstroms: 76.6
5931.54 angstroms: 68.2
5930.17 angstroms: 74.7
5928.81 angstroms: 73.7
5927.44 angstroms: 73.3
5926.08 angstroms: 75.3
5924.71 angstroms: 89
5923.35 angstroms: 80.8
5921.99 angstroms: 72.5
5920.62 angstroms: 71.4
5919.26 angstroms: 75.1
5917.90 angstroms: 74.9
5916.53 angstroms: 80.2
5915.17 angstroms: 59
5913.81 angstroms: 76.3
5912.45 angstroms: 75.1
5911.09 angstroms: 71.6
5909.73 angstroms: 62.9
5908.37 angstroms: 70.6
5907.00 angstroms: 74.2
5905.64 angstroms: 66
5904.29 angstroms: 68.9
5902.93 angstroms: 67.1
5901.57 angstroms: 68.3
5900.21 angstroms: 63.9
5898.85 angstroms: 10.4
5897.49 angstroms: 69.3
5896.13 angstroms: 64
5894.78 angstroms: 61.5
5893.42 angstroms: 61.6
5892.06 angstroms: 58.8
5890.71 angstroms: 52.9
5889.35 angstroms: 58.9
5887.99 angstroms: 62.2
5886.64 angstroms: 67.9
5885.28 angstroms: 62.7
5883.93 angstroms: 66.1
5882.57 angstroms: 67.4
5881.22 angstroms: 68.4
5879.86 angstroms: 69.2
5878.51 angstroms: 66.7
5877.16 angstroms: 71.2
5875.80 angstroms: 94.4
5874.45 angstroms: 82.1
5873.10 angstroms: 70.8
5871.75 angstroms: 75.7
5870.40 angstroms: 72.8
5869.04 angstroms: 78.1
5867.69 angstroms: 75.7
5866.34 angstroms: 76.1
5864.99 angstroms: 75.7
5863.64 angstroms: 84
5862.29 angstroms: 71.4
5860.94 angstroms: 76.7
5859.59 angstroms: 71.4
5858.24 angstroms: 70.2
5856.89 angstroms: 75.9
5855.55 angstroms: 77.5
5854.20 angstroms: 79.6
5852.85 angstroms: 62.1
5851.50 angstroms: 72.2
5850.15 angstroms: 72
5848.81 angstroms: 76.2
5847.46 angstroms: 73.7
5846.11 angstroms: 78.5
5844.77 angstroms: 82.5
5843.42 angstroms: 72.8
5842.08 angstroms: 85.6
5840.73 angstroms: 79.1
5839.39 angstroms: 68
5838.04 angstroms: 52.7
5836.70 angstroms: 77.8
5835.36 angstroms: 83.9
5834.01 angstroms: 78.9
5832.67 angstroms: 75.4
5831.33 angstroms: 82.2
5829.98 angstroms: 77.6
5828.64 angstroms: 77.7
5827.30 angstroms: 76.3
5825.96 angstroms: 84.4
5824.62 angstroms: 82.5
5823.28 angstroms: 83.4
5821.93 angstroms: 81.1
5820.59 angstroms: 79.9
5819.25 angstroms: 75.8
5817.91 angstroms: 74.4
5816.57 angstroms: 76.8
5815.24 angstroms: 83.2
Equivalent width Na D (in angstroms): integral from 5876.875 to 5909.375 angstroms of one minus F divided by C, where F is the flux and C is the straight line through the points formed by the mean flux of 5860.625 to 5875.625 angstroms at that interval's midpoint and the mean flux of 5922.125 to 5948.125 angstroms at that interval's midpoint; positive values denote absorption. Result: 5.6 angstroms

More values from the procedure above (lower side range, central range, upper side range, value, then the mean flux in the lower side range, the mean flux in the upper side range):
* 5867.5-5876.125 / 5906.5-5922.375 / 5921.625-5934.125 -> 0.9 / 78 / 75.9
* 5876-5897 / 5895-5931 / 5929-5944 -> 0.3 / 64.7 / 74.4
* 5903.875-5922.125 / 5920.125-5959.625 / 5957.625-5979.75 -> -1.8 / 71.3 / 74.4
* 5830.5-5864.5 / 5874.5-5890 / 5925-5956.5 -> 1.3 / 75.2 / 76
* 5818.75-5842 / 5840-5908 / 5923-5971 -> 6.0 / 77.6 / 75.9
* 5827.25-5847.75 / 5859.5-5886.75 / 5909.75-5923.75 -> 0.5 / 76.5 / 73.1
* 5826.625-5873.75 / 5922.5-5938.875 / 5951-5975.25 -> 0.1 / 75.3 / 76.3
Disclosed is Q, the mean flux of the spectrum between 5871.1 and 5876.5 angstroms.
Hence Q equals 80.8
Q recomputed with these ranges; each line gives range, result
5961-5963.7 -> 69.8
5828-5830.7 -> 77.6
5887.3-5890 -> 60.6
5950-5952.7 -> 85.1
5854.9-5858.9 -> 74.7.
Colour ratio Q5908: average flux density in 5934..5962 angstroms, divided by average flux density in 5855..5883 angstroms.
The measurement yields 1.02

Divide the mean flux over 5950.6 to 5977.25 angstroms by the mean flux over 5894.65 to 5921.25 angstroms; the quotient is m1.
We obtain 1.1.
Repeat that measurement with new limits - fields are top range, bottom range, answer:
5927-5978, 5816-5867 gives 0.98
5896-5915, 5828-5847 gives 0.85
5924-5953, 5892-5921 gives 1.15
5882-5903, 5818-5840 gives 0.78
